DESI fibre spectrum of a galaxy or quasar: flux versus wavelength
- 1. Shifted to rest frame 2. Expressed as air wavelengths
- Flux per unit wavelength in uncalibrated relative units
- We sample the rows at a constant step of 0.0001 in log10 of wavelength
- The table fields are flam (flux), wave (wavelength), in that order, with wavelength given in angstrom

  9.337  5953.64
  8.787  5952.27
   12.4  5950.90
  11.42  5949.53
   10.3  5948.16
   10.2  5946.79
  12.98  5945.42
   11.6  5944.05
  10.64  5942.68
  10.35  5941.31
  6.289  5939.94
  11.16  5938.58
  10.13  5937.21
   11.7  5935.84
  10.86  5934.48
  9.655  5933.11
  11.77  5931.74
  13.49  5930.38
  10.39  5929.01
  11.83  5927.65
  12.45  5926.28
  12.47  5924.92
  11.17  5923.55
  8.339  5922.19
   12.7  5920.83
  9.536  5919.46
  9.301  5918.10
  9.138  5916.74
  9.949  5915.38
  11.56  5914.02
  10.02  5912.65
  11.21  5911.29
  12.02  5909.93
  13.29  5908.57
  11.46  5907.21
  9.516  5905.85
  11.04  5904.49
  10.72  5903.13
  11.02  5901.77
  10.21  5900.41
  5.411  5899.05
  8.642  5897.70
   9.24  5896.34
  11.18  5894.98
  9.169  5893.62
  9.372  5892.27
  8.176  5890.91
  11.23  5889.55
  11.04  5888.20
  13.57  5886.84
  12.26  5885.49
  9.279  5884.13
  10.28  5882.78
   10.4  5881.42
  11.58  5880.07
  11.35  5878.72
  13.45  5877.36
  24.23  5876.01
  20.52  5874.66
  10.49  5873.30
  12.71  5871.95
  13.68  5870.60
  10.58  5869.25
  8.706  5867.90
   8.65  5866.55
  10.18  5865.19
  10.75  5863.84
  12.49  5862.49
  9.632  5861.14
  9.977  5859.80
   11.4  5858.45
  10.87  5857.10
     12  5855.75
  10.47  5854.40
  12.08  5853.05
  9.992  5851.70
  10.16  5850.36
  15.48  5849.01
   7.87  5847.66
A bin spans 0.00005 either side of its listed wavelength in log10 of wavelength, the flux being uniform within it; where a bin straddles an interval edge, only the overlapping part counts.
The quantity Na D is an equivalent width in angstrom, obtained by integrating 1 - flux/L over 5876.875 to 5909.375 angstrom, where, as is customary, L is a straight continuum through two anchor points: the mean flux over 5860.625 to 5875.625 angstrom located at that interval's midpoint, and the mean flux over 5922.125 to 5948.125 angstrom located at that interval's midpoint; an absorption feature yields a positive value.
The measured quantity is 2.9 angstrom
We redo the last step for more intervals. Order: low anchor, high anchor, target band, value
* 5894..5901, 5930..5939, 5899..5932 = -2.89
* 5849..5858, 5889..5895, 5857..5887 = -4.54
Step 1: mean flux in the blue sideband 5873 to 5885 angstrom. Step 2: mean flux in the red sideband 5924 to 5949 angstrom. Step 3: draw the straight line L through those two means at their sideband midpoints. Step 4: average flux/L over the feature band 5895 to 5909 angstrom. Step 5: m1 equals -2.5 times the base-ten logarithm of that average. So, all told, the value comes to 0.24 mag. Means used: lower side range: 13.6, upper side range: 11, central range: 10.1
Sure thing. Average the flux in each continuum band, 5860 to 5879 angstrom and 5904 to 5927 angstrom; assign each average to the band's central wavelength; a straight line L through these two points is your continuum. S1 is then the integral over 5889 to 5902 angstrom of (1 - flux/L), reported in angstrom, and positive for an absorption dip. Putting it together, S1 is 2.6 angstrom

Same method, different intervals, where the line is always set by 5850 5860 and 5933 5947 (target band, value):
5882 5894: 0.3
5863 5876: -1.9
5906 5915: -0.6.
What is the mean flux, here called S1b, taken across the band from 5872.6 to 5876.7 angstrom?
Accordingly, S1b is 18.4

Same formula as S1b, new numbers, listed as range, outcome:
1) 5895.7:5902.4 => 8.89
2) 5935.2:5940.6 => 9.82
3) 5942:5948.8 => 11.1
